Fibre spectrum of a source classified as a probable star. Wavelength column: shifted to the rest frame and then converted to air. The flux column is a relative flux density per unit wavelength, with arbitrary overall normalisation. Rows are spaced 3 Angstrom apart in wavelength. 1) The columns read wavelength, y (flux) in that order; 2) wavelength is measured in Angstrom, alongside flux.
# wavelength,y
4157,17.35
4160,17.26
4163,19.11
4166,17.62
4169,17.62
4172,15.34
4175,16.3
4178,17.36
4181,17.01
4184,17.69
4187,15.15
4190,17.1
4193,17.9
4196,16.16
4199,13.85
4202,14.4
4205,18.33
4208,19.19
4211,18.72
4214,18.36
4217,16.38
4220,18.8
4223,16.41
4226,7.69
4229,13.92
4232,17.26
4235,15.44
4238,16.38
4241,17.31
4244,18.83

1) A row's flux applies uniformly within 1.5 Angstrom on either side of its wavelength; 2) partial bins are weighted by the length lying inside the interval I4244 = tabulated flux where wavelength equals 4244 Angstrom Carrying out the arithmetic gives 18.83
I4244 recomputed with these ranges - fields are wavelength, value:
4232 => 17.26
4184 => 17.69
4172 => 15.34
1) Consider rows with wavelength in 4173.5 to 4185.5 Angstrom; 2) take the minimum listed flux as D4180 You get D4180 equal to 16.3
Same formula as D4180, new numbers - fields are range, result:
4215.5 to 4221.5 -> 16.38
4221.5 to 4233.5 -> 7.69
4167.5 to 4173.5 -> 15.34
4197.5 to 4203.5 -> 13.85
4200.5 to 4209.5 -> 14.4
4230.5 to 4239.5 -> 15.44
